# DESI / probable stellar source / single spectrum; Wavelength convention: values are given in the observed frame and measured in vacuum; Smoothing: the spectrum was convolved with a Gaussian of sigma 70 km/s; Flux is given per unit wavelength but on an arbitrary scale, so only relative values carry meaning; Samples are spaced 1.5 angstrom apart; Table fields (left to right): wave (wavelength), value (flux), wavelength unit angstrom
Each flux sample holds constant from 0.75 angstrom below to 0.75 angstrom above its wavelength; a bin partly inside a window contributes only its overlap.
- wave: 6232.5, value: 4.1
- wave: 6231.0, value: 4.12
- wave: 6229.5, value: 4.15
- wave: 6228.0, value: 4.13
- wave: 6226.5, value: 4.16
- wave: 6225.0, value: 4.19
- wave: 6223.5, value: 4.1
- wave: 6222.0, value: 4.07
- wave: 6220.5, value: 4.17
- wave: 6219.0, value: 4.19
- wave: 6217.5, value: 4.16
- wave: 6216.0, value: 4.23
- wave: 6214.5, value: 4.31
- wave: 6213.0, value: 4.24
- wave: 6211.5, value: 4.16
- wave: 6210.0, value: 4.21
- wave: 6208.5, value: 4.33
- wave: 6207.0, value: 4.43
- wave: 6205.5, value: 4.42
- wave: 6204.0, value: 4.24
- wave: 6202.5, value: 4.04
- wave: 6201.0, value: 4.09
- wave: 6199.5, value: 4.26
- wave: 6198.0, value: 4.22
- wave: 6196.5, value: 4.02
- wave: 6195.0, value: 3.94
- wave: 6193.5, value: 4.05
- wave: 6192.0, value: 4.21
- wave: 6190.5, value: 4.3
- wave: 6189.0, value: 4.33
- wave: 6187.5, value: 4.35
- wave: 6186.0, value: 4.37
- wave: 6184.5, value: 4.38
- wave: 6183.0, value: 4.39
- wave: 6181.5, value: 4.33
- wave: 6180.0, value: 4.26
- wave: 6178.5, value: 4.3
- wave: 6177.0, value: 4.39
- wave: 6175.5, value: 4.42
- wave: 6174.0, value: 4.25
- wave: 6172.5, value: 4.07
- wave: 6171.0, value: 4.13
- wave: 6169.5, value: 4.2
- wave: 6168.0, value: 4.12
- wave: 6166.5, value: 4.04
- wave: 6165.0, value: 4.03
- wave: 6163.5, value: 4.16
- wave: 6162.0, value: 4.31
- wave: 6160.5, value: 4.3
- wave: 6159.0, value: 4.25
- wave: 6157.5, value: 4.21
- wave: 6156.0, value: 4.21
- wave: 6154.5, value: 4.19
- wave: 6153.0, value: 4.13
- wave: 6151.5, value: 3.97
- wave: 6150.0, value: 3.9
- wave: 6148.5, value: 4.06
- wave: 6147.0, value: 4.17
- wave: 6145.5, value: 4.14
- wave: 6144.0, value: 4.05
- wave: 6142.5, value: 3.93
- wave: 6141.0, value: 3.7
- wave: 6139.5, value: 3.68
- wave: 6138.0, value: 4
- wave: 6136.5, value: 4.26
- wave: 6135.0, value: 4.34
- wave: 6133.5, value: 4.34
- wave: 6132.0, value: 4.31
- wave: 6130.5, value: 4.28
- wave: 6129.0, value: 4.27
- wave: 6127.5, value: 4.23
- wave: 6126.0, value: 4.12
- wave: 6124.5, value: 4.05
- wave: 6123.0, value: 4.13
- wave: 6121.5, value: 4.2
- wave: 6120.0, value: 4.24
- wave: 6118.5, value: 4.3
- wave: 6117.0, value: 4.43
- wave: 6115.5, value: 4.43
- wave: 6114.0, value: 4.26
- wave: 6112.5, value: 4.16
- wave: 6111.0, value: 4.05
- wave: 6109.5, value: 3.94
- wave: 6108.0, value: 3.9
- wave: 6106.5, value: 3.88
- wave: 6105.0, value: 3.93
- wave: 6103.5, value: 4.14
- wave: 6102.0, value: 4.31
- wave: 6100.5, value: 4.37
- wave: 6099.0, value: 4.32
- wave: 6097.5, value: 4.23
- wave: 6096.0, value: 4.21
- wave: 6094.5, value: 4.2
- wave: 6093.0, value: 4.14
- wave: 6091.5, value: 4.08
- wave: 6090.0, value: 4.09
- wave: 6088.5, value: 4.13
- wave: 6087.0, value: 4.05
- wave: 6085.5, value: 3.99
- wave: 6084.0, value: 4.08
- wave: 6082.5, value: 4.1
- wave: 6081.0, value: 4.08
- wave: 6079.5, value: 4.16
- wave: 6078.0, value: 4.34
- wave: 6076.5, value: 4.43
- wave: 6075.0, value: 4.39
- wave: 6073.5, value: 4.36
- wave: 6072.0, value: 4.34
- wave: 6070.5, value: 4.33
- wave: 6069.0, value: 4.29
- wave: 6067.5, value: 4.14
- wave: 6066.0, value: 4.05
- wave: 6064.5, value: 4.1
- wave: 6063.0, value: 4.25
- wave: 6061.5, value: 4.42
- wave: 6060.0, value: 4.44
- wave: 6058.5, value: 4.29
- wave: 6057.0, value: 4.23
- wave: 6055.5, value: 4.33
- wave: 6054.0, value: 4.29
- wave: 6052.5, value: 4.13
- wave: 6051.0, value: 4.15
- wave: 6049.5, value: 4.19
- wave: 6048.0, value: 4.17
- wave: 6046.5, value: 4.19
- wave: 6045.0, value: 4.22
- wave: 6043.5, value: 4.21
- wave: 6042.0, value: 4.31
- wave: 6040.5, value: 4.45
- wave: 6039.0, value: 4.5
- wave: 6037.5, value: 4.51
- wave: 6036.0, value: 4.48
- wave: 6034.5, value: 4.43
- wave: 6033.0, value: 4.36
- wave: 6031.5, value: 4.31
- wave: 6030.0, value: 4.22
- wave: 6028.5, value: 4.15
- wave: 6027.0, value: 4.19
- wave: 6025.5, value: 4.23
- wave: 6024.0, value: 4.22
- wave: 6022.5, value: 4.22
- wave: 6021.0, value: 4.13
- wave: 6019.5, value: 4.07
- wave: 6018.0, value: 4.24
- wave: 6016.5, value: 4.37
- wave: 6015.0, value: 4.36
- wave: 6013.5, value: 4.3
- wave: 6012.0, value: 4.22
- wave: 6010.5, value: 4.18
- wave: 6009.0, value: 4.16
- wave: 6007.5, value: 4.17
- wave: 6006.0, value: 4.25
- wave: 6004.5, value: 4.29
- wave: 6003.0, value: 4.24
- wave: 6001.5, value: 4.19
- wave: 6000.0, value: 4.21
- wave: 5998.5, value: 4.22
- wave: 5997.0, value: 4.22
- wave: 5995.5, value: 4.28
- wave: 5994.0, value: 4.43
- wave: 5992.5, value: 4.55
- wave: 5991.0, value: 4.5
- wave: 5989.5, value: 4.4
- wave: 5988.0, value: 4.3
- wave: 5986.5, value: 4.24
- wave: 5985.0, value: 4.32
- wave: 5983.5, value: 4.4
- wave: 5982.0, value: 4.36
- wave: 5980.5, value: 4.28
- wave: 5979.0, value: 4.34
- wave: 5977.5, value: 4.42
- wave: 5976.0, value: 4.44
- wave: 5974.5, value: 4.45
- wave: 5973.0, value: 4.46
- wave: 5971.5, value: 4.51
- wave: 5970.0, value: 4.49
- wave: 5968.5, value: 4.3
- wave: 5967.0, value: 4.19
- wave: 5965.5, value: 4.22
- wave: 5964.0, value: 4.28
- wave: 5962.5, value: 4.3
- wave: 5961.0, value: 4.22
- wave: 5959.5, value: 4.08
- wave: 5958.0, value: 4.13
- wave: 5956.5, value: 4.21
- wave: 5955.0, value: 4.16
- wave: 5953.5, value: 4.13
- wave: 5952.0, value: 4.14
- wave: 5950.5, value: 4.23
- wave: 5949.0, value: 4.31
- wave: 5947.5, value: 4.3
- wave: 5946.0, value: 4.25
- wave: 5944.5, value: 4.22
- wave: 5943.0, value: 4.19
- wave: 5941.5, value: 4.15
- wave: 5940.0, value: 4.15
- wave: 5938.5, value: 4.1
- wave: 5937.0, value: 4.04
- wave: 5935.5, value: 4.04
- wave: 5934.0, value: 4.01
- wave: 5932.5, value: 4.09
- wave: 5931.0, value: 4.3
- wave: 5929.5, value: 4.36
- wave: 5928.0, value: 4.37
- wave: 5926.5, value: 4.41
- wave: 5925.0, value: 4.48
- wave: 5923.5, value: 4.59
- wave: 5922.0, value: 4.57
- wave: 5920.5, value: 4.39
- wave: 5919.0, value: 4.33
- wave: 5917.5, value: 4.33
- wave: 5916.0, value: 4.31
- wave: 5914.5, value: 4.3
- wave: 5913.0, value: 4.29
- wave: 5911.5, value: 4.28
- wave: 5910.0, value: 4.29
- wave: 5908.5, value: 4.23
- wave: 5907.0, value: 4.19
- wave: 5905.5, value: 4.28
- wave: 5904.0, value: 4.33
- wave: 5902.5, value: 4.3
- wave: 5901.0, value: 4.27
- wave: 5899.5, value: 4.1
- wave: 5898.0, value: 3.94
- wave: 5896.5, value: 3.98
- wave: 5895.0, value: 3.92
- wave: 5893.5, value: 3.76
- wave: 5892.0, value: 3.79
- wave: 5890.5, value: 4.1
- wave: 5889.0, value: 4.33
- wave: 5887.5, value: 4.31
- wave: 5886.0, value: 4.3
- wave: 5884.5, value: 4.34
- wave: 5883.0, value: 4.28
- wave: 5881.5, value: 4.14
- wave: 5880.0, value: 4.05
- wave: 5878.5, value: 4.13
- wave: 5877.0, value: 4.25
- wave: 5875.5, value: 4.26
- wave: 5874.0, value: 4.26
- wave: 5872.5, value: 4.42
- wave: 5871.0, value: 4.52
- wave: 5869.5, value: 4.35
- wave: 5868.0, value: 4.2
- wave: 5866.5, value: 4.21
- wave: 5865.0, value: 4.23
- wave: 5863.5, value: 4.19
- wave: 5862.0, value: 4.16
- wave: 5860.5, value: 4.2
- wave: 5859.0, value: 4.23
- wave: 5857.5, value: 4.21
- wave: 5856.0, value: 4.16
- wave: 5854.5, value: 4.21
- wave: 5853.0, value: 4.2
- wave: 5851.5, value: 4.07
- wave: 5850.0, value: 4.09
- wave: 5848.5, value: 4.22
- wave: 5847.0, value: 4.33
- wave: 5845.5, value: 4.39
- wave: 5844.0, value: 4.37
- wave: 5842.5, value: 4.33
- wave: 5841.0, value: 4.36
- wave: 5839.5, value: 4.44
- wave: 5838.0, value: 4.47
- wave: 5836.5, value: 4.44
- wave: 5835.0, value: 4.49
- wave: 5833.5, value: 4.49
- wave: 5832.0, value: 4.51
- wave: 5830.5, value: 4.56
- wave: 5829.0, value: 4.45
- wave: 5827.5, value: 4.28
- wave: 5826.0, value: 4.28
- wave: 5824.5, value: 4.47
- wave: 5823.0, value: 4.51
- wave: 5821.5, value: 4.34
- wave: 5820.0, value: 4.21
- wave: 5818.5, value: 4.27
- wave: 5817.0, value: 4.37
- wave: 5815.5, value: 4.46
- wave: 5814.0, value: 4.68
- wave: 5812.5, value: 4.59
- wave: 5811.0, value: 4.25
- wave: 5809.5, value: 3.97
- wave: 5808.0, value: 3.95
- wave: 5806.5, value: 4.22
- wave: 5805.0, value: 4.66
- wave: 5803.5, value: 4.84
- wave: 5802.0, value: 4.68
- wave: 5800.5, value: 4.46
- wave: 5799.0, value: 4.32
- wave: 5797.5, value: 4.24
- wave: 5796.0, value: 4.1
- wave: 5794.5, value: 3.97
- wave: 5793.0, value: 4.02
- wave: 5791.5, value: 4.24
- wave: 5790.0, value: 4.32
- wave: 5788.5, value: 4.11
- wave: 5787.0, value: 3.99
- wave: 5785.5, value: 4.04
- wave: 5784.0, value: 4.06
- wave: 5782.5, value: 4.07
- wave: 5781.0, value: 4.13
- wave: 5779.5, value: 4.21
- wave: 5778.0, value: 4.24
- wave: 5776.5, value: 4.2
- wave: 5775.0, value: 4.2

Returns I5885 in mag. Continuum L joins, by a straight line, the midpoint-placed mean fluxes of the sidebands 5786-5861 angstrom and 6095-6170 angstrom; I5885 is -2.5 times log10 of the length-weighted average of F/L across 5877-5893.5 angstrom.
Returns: 0.03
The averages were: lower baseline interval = 4.32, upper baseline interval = 4.15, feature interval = 4.16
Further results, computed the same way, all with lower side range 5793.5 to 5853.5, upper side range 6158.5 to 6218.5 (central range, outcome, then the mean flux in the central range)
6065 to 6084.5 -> 0.008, 4.24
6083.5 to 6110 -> 0.039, 4.11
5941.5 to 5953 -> 0.022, 4.23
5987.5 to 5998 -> -0.021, 4.38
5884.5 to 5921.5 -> 0.033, 4.2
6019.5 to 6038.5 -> 0.001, 4.28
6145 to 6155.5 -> 0.042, 4.08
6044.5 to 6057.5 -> 0.017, 4.21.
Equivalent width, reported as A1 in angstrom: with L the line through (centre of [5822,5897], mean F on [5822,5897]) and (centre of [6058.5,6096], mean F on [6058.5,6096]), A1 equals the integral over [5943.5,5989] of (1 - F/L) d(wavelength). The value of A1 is -0.55 angstrom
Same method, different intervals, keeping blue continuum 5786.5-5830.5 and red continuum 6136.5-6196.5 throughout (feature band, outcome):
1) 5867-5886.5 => 0.11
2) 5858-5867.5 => 0.21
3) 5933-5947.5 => 0.43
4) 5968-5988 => -0.64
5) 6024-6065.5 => -0.68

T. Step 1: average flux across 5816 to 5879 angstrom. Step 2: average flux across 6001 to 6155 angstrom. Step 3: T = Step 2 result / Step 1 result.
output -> 0.97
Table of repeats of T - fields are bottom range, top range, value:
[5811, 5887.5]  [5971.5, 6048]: 1.00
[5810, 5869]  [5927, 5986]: 0.98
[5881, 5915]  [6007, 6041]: 1.03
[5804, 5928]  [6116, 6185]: 0.97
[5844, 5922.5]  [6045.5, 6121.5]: 1.00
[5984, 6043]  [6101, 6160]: 0.96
